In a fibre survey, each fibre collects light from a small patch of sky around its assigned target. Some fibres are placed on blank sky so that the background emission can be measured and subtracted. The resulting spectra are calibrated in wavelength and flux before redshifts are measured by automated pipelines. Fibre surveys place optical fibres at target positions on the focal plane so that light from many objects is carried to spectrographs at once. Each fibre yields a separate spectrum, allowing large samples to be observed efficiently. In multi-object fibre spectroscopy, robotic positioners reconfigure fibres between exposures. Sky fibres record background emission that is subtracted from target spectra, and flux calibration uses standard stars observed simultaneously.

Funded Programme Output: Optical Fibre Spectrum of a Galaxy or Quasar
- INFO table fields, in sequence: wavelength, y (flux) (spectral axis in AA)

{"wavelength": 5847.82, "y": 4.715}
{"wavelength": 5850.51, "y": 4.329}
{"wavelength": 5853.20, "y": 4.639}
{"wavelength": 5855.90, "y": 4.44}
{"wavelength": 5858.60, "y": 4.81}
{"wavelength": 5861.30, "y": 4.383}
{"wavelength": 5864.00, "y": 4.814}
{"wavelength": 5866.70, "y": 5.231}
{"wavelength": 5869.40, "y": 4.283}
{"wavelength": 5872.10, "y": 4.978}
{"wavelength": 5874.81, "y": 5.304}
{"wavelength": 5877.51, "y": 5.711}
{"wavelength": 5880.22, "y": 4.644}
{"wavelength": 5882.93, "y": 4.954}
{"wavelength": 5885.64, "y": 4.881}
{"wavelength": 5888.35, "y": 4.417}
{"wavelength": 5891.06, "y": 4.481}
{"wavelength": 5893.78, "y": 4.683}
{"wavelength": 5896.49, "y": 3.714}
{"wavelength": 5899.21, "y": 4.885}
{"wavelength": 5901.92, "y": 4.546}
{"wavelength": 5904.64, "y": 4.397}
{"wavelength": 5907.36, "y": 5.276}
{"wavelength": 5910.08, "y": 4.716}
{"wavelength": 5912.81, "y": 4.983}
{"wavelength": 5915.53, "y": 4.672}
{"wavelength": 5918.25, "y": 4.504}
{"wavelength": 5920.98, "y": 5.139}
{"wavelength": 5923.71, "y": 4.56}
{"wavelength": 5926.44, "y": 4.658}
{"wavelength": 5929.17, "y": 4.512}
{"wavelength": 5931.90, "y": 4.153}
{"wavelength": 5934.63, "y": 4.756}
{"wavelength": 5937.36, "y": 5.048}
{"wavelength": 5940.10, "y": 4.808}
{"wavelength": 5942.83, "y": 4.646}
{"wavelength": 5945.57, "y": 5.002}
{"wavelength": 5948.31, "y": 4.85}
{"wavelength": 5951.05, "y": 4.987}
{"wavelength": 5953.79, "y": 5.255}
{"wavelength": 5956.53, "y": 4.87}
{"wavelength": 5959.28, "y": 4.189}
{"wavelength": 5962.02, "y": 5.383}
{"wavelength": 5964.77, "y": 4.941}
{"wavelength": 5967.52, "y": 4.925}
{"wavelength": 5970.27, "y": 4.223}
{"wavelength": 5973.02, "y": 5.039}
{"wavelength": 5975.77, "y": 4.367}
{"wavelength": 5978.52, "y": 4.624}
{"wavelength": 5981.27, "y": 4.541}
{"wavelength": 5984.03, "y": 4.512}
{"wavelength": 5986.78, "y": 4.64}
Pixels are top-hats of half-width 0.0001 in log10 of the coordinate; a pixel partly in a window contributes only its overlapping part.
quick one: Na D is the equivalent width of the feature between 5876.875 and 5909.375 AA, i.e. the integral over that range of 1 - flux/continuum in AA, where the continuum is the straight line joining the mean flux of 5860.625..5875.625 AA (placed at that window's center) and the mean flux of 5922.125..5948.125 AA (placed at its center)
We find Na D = 0.6 AA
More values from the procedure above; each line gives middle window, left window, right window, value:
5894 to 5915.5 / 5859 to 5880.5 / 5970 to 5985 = 0.7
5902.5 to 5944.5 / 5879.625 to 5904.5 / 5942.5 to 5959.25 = 0.2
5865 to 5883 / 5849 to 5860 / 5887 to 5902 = -2.0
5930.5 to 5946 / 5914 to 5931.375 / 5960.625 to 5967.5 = 0.3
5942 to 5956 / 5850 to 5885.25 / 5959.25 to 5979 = -0.6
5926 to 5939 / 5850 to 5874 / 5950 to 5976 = 0.4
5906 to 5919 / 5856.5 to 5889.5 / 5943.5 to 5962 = 0.1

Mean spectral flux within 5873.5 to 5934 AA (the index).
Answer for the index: 4.72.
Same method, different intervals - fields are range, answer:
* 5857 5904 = 4.74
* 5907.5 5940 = 4.73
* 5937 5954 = 4.91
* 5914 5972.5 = 4.77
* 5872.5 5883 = 5.16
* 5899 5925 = 4.76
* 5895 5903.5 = 4.39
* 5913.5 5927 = 4.72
